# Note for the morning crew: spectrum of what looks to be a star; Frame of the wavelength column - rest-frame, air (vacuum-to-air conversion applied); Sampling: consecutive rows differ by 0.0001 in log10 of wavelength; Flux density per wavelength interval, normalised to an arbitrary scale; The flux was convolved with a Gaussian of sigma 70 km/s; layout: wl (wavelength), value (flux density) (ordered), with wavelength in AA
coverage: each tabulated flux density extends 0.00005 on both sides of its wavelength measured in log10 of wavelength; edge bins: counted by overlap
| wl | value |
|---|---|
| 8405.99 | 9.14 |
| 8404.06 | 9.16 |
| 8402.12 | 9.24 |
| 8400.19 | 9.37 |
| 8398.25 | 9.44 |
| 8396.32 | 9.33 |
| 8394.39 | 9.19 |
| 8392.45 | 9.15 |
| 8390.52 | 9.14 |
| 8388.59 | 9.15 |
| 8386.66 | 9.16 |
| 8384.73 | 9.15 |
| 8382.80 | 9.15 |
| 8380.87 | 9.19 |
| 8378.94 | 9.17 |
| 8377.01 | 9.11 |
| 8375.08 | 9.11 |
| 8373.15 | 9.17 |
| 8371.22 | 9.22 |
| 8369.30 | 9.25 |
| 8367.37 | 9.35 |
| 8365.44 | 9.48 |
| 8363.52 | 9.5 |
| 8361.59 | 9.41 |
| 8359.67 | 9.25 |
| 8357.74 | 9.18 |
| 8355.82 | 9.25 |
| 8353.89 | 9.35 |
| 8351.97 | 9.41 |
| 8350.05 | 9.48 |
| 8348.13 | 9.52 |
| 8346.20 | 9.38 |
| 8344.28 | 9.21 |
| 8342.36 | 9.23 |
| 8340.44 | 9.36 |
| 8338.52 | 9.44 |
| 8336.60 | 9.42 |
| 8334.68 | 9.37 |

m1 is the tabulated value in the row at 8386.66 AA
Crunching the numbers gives 9.16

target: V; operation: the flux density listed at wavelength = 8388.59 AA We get 9.15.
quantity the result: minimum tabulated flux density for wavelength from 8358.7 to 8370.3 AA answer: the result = 9.25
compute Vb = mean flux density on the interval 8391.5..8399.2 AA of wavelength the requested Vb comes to 9.28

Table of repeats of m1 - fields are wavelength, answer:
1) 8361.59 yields 9.41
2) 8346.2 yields 9.38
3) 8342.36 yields 9.23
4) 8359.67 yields 9.25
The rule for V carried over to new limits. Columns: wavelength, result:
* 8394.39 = 9.19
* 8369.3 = 9.25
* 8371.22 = 9.22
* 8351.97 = 9.41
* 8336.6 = 9.42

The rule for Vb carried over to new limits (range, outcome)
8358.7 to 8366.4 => 9.41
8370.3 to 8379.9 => 9.15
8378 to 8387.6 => 9.16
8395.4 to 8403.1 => 9.34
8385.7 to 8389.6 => 9.16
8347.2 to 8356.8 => 9.41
